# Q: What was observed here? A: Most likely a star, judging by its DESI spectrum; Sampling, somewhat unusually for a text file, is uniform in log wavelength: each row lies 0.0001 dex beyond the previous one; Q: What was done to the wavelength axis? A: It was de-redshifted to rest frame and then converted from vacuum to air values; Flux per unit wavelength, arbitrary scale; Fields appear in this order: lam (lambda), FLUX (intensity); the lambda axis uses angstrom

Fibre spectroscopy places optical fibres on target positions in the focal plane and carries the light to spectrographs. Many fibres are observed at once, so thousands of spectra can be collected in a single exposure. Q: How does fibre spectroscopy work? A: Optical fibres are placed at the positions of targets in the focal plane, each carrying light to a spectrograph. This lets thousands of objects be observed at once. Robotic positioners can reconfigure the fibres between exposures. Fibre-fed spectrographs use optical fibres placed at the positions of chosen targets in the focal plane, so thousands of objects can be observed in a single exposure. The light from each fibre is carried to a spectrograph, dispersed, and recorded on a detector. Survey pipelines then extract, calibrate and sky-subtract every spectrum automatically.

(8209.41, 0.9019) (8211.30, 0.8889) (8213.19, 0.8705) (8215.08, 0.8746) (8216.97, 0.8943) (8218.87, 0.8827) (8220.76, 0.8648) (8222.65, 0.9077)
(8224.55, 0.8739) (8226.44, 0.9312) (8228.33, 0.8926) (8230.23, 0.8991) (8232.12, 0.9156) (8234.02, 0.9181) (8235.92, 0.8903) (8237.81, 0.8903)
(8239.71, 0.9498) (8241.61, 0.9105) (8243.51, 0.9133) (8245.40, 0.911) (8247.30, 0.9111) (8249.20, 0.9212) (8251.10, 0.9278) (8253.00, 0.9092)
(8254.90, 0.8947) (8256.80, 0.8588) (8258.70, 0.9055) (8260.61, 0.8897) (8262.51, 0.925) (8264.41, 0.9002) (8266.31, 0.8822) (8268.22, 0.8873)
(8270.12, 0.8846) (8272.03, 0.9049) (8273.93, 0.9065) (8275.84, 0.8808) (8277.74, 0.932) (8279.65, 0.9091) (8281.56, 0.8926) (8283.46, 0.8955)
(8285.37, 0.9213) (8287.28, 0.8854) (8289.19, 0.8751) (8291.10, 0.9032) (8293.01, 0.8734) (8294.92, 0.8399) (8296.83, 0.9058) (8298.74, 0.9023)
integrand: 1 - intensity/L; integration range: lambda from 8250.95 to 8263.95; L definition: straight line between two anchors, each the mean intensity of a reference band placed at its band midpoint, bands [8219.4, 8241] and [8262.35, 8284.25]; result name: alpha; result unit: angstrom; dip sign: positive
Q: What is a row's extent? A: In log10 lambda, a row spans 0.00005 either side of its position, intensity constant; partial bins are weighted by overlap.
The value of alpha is 0.0 angstrom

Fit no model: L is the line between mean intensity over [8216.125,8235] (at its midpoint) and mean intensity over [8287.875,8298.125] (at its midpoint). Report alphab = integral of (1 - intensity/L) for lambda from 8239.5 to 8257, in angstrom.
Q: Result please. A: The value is -0.4 angstrom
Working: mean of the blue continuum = 0.898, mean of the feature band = 0.911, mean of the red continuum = 0.88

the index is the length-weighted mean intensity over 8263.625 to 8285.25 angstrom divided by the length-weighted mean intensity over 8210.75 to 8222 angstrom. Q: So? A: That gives 1.0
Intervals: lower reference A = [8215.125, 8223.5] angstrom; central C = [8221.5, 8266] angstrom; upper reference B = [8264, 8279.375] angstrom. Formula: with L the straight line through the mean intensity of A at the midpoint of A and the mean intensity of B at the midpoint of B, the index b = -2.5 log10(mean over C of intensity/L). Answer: -0.02 mag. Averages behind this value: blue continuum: 0.886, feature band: 0.906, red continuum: 0.898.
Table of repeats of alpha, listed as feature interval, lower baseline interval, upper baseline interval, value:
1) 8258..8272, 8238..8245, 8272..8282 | 0.2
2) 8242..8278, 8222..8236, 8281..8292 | -0.1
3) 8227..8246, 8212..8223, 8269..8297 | -0.5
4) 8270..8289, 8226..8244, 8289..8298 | -0.3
